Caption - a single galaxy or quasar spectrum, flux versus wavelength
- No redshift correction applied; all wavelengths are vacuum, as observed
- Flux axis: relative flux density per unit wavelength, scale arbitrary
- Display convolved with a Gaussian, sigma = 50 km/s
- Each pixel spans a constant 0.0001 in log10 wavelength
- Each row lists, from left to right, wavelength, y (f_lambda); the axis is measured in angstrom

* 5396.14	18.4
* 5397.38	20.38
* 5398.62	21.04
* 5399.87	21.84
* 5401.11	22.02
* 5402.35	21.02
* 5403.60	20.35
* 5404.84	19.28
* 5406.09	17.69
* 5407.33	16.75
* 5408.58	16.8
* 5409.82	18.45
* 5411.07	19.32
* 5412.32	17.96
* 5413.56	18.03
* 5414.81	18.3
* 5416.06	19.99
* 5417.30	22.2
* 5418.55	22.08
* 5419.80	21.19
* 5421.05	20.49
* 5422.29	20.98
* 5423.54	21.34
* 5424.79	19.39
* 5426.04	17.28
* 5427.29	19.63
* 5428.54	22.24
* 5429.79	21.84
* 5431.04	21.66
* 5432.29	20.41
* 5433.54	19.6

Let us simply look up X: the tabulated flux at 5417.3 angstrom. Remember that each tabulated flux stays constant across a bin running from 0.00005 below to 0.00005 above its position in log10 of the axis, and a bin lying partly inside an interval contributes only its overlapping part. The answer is 22.2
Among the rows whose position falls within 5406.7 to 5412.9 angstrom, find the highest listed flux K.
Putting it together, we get 19.32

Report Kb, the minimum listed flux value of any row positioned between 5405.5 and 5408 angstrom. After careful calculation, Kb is 16.75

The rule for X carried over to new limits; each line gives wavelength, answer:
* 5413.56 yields 18.03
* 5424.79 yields 19.39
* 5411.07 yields 19.32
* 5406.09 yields 17.69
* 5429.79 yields 21.84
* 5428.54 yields 22.24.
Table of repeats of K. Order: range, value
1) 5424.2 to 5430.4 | 22.24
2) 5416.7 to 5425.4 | 22.2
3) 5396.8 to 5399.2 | 21.04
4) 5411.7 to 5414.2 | 18.03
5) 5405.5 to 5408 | 17.69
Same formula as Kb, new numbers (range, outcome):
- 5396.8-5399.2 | 20.38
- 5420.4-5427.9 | 17.28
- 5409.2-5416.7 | 17.96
